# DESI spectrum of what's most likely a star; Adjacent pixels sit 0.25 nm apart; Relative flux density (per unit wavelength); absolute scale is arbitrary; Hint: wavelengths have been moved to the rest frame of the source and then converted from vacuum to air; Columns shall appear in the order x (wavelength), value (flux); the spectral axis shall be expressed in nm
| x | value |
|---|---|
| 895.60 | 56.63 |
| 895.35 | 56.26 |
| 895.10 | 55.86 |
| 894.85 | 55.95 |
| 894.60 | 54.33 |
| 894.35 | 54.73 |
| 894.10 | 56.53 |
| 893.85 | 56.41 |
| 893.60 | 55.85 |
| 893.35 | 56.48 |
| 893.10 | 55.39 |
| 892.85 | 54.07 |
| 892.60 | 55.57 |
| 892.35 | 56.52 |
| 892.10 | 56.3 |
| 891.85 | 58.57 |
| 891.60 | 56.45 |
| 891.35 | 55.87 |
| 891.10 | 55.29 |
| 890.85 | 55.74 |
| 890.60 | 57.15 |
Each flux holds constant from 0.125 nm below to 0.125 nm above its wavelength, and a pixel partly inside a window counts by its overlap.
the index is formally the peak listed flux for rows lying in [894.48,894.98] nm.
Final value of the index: 55.95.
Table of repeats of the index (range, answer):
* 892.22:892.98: 56.52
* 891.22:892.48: 58.57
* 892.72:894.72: 56.53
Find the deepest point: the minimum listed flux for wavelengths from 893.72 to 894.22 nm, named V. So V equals 56.41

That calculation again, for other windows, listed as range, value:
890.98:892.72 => 55.29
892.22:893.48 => 54.07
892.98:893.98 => 55.39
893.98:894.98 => 54.33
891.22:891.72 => 55.87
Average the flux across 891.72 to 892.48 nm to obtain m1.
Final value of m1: 57.1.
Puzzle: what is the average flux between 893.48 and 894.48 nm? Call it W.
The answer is 55.9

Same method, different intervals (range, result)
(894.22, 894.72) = 54.6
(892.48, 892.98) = 54.8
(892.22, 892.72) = 56.1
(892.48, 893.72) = 55.5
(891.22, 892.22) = 56.8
